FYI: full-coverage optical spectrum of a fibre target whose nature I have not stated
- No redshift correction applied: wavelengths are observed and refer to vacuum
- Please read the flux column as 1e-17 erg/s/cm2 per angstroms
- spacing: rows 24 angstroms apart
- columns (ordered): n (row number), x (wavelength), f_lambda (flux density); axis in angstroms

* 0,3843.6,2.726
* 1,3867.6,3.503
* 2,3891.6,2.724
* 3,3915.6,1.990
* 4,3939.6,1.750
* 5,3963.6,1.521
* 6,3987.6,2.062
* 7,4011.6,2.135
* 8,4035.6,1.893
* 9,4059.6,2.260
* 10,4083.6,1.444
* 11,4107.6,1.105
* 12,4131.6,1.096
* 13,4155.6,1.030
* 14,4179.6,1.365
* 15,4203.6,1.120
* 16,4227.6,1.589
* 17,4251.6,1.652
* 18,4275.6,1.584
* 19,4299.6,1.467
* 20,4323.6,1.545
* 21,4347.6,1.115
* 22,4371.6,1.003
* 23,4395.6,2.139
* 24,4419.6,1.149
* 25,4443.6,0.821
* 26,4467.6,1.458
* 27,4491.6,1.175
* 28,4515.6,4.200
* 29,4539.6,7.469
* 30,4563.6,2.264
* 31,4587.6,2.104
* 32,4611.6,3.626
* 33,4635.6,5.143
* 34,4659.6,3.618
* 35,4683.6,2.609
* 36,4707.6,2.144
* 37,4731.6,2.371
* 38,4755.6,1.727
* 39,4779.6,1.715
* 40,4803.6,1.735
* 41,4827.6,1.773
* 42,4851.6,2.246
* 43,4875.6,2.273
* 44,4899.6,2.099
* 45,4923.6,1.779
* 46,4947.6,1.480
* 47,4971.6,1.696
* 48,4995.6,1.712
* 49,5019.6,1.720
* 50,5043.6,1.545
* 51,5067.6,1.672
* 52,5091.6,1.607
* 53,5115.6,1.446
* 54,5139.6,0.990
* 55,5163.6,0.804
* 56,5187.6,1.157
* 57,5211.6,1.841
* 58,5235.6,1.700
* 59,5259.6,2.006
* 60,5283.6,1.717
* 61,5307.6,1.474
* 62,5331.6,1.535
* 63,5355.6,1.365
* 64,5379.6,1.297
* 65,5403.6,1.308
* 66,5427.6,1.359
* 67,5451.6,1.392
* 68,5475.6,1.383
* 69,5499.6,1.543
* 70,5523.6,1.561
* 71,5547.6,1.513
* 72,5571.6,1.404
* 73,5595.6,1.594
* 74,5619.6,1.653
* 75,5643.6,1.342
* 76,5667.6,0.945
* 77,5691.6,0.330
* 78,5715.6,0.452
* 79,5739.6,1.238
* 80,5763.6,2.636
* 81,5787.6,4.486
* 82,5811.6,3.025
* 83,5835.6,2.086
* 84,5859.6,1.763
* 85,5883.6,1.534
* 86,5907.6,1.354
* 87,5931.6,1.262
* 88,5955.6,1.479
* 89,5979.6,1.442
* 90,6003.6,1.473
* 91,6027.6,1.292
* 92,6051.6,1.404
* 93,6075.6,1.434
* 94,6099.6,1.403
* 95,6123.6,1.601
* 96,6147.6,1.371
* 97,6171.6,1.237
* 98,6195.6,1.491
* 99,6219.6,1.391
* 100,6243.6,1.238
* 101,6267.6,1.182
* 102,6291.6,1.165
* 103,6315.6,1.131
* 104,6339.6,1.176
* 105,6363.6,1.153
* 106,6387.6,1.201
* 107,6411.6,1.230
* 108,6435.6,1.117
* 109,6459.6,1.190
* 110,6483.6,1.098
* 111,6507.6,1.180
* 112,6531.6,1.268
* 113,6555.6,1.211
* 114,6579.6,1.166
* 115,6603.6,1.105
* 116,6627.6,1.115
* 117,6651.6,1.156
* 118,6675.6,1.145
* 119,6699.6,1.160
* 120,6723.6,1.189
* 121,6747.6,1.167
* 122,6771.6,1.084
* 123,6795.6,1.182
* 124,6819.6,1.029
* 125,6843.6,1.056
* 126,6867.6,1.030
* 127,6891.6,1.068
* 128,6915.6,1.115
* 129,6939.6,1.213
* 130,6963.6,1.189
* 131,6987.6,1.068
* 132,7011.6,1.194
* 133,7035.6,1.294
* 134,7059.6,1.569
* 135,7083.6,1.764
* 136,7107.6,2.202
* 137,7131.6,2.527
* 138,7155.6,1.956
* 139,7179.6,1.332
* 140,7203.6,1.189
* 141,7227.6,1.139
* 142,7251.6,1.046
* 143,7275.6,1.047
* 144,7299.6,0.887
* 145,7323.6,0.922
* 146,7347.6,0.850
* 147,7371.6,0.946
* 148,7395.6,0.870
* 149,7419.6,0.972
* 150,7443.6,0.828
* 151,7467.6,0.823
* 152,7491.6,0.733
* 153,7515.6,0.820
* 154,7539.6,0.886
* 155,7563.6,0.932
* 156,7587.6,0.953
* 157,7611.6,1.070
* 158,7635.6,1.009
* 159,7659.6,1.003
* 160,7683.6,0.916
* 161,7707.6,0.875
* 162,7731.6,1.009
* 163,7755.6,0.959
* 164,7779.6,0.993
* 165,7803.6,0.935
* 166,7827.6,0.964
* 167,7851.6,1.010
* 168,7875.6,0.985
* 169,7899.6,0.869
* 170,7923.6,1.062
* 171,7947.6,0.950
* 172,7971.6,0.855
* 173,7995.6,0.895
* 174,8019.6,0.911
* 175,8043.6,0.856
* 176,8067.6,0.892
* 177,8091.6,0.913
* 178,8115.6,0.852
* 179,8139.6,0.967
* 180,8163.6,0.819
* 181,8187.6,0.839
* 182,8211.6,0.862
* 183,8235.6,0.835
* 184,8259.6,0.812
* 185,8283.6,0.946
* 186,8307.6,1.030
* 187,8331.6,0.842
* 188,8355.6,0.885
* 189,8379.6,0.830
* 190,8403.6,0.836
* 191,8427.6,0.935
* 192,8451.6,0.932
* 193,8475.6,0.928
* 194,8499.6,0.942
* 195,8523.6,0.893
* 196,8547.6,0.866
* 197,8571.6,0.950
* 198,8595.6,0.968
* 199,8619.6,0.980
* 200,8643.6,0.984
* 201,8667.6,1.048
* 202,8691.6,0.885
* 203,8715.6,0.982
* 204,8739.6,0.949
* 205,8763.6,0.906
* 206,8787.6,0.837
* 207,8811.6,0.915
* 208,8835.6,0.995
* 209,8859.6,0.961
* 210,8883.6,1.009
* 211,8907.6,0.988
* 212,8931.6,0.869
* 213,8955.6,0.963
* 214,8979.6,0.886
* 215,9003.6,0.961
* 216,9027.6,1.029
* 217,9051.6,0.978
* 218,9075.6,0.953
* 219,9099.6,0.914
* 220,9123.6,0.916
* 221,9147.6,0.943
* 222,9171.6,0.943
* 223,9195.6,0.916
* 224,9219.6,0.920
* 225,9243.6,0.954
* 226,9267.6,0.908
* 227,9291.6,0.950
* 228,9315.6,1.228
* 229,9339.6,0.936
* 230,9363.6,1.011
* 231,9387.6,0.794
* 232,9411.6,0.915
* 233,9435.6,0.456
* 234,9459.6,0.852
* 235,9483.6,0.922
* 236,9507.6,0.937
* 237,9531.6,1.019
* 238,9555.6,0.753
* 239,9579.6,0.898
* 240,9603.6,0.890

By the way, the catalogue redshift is 2.731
